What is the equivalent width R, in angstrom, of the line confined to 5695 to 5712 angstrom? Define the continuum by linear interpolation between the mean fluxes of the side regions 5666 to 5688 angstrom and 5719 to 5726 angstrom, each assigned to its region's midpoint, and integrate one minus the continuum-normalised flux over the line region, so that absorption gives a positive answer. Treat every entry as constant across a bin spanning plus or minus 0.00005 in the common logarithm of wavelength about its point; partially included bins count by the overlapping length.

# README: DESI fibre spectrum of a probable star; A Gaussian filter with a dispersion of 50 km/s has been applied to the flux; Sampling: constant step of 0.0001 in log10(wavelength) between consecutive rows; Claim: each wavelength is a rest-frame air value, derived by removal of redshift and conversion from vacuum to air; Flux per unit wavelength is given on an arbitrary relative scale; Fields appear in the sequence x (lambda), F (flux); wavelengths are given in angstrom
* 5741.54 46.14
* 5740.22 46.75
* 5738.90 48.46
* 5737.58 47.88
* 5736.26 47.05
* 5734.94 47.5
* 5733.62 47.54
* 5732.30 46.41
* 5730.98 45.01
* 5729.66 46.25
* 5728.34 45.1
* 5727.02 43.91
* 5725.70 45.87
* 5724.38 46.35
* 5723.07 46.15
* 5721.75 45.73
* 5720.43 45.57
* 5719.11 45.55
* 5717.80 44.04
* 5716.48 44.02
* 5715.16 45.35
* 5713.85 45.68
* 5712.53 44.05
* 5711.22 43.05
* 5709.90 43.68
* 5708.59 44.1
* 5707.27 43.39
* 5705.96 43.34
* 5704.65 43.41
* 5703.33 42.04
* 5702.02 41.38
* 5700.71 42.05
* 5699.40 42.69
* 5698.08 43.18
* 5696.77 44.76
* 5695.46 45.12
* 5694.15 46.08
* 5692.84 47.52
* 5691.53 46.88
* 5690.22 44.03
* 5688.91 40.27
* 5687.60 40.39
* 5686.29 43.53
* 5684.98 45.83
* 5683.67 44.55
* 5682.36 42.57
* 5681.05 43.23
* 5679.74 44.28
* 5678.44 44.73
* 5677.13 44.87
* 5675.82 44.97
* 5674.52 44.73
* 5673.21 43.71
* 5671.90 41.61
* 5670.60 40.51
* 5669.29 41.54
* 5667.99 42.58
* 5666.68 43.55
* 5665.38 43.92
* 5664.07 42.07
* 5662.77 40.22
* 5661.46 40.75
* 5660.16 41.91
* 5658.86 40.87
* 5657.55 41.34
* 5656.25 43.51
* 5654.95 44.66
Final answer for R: 0.6 angstrom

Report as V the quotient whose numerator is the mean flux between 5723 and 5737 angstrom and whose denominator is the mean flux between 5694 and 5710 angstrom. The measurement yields 1.1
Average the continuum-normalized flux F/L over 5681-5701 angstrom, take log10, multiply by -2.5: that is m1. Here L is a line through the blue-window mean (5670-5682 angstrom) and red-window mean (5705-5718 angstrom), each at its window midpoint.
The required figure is 0.00 mag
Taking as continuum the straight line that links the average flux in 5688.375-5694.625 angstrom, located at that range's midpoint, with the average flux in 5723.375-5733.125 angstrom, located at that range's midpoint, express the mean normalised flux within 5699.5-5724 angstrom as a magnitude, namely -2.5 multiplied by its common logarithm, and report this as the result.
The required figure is 0.03 mag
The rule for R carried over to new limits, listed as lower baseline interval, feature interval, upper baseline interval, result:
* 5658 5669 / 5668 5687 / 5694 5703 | -0.5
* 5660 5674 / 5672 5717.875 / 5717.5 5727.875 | -0.2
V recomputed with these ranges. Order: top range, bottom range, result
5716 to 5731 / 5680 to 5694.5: 1.03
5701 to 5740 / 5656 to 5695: 1.04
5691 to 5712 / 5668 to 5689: 1.01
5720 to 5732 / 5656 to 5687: 1.06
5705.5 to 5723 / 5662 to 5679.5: 1.03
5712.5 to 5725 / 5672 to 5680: 1.02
